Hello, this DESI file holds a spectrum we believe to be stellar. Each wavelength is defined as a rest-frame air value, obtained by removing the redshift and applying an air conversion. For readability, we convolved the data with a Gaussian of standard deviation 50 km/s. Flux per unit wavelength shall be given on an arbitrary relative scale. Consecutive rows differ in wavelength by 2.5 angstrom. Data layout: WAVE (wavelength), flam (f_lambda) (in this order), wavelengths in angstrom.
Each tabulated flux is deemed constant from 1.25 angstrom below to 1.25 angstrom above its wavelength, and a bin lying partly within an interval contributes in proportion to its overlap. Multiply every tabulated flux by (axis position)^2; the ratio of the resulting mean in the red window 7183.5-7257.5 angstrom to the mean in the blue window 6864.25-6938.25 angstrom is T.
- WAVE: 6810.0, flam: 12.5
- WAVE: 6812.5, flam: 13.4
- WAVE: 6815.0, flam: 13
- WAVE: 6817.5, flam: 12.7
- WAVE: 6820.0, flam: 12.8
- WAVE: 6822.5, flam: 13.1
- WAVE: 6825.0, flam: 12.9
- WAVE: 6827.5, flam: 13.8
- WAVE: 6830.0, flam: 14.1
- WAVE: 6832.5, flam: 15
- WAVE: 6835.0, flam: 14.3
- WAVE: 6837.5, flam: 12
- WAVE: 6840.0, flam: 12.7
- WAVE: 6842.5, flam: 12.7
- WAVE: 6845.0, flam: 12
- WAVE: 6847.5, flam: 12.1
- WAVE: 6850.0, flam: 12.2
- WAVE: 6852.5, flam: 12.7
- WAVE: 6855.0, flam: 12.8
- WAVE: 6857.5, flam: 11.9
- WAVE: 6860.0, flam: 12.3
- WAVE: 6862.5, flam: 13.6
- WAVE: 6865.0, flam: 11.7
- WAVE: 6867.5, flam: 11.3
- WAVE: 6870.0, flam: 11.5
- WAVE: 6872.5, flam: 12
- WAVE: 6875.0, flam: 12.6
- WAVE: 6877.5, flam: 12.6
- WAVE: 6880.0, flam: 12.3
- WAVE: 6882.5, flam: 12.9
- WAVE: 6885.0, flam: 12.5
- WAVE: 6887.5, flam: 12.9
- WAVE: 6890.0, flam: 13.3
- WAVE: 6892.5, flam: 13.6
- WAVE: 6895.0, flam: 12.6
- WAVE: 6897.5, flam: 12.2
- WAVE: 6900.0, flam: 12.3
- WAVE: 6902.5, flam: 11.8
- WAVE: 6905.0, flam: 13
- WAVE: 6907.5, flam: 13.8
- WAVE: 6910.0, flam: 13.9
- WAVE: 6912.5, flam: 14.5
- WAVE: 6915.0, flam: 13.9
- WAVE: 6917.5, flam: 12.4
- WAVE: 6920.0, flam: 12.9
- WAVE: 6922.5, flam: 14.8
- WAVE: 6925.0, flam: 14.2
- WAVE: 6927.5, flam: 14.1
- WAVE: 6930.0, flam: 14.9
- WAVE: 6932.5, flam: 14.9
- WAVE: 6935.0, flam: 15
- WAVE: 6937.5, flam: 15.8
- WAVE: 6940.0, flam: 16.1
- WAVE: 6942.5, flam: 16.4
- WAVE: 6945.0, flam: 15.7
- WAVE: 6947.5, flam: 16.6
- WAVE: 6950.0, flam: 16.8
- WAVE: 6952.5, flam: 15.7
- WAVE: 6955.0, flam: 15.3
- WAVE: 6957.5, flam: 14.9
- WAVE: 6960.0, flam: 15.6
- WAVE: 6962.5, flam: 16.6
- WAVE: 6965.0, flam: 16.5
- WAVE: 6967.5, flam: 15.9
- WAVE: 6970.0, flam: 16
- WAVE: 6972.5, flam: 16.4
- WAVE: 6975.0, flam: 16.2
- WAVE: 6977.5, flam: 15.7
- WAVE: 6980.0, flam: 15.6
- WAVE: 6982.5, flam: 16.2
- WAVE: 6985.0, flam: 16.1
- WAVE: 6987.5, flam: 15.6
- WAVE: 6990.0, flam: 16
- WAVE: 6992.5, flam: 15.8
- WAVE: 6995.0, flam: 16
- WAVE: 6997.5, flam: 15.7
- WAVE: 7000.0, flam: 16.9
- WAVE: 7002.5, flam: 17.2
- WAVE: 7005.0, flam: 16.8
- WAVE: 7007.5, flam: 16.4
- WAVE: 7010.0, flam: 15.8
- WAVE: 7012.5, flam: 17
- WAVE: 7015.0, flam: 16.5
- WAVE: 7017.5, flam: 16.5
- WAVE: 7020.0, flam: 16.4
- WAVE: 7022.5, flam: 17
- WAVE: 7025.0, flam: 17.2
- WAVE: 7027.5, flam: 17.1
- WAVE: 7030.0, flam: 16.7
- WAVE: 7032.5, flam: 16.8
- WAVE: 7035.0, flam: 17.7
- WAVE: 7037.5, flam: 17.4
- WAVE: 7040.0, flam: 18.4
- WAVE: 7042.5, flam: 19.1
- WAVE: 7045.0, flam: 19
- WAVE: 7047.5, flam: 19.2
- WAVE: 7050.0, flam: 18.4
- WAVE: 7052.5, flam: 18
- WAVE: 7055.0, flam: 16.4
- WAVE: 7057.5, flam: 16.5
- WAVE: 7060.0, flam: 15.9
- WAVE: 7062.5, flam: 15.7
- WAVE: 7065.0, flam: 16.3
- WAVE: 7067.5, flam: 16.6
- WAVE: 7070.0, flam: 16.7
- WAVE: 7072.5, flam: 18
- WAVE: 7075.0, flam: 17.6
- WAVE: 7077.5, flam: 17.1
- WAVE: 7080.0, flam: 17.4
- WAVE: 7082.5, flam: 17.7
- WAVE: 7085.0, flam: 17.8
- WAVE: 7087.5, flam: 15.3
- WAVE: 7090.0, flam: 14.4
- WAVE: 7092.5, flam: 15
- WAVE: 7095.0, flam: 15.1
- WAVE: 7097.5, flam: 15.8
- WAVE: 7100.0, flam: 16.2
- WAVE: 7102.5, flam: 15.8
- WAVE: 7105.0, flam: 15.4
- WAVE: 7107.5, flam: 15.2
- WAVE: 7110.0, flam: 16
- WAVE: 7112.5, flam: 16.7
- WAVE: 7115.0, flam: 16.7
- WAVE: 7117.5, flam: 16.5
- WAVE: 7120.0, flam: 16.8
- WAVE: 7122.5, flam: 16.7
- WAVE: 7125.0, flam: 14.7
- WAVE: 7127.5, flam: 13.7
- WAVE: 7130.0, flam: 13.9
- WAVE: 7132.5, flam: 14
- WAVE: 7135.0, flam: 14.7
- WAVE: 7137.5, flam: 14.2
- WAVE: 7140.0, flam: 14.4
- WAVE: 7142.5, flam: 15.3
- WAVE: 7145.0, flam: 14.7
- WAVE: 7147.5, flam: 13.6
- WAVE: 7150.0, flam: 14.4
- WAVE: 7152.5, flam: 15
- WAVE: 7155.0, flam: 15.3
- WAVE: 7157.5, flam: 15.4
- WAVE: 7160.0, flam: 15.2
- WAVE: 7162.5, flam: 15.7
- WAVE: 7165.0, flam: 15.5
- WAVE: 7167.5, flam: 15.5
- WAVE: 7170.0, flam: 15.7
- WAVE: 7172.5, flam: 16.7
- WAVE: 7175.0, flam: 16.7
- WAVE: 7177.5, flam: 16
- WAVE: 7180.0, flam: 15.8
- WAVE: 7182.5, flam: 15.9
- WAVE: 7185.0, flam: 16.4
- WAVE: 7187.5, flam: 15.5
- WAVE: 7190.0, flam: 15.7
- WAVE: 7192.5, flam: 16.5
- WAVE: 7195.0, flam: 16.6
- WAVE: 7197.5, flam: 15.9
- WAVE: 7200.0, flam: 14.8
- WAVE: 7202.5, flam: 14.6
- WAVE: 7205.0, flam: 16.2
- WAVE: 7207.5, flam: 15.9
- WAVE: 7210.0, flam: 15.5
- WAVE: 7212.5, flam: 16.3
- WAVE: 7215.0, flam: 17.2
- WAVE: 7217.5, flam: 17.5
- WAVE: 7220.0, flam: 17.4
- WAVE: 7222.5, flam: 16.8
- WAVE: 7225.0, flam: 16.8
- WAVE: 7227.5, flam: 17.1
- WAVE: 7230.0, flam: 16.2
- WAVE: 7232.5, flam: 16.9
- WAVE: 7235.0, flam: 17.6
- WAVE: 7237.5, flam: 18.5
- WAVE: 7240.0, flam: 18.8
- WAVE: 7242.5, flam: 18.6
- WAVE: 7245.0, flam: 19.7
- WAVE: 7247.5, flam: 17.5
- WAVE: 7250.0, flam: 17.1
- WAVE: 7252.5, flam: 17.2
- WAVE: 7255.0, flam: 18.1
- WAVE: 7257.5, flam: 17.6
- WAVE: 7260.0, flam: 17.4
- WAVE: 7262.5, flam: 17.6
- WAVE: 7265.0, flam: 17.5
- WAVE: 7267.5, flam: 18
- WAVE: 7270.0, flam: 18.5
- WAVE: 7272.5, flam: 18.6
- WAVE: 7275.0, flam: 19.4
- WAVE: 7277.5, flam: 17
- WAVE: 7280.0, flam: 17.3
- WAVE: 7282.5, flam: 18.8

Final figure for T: 1.40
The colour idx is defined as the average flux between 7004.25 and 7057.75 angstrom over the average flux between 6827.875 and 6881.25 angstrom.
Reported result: 1.37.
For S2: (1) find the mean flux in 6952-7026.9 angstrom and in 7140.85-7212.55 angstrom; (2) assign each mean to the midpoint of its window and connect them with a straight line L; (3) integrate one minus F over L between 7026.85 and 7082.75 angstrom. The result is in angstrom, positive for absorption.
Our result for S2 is -4.9 angstrom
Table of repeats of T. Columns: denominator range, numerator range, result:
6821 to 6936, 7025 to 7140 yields 1.33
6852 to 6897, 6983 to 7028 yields 1.37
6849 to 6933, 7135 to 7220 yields 1.31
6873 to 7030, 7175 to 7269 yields 1.21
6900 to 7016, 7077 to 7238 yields 1.09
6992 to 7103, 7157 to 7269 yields 1.04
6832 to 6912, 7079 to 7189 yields 1.32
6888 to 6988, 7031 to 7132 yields 1.16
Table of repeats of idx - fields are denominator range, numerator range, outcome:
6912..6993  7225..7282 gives 1.15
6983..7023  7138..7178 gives 0.94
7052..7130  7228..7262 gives 1.10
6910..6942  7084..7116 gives 1.09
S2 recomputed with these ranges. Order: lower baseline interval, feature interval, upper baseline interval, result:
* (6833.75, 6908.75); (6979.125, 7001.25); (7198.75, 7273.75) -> -3.0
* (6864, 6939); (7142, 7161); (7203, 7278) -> 1.8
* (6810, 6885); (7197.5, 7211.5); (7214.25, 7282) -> 1.4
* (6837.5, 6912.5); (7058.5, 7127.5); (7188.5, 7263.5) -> -4.1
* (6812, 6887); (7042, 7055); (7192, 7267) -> -3.0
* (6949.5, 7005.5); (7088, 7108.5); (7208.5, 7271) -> 1.7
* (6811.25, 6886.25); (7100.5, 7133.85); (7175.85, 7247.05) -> 0.2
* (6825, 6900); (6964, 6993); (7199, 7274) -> -3.9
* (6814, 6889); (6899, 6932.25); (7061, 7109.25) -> 0.1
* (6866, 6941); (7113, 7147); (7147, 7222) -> 0.6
